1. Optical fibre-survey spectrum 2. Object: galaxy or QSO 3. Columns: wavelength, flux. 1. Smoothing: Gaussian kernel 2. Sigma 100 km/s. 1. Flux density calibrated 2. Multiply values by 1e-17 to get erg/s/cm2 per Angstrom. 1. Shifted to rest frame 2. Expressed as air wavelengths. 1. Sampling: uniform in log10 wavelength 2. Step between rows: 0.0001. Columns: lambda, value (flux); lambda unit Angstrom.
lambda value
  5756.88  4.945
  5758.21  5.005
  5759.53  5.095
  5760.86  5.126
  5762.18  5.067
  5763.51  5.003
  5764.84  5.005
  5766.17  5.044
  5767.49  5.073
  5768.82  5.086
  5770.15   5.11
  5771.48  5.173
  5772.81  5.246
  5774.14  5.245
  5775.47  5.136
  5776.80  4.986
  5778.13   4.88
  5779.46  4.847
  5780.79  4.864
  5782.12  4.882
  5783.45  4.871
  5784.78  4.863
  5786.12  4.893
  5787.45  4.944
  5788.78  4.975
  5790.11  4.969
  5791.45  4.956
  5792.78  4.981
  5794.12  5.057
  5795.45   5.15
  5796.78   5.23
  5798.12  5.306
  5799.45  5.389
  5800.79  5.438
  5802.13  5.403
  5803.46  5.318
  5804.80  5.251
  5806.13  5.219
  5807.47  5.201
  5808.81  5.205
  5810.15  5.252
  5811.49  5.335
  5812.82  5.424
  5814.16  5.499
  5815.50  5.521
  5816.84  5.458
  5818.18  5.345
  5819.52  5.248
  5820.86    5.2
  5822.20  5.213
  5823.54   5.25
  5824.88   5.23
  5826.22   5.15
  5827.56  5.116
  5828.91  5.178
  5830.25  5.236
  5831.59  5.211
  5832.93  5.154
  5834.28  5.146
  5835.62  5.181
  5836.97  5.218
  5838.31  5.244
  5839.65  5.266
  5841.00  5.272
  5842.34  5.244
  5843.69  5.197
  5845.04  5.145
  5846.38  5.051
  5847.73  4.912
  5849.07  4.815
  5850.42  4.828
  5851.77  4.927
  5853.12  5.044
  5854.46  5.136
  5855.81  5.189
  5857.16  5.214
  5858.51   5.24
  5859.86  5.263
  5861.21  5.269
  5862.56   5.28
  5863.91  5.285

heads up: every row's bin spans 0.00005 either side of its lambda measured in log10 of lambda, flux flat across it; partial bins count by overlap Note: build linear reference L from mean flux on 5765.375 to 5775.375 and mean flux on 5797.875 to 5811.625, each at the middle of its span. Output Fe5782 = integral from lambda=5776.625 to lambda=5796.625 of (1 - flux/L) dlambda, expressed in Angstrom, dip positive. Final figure 1.0 Angstrom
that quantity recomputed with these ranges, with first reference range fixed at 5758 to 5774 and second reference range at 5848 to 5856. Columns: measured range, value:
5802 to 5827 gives -1.3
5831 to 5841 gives -0.4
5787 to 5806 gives -0.5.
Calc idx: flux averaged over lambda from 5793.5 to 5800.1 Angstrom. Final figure 5.23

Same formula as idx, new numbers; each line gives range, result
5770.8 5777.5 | 5.15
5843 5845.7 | 5.15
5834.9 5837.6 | 5.19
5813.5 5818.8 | 5.45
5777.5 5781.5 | 4.87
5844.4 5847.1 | 5.1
